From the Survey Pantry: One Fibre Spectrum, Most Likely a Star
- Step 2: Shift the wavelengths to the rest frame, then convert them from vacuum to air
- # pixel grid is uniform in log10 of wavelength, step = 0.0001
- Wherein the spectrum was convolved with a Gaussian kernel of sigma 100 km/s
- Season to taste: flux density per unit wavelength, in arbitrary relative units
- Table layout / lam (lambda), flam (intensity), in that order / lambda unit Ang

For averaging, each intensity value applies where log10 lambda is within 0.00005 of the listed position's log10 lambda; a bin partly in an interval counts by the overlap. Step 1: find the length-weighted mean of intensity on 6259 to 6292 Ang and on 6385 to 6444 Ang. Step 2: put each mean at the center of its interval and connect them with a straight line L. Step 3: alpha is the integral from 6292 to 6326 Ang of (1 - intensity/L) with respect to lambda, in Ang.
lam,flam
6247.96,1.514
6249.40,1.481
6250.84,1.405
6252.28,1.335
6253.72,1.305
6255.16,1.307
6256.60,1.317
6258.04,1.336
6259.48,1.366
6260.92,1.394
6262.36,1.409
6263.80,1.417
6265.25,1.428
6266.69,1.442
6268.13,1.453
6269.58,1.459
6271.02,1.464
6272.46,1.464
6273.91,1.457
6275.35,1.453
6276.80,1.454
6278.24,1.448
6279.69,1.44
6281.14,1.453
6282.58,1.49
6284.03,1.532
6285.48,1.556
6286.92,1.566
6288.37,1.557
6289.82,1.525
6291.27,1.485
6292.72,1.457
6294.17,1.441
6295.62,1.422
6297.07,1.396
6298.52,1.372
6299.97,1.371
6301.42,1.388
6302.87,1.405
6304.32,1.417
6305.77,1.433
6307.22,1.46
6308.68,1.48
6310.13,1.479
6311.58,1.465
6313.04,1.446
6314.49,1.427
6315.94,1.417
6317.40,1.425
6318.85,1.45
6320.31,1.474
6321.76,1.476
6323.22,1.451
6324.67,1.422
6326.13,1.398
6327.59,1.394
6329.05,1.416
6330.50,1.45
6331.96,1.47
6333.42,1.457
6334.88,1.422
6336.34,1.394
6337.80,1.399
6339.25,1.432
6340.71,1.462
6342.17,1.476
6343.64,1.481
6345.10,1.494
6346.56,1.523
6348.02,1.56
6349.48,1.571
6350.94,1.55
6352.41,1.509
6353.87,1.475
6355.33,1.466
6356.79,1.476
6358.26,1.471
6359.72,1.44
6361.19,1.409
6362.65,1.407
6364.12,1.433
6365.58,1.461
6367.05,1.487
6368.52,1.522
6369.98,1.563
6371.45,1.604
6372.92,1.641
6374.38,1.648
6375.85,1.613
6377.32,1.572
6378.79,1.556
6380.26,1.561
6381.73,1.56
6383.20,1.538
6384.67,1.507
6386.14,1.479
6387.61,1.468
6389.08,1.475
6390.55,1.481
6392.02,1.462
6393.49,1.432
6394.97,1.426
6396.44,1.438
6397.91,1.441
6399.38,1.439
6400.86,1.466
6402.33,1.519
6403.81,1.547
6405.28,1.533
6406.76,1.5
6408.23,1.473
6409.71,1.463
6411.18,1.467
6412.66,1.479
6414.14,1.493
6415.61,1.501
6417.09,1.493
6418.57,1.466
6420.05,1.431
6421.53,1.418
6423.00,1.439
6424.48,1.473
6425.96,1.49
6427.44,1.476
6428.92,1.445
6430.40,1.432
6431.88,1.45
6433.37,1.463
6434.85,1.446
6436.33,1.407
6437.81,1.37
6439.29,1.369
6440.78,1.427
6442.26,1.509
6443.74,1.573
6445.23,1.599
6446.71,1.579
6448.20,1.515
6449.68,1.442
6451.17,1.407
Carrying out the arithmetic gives 0.8 Ang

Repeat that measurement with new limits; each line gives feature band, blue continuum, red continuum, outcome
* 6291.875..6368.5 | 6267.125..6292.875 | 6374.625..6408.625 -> 2.2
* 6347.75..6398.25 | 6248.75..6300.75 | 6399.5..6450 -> -1.5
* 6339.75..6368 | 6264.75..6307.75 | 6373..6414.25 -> 0.1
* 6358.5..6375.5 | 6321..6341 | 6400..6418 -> -0.6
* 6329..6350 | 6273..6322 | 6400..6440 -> -0.1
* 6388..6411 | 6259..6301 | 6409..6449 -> -0.1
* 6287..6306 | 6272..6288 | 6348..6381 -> 0.7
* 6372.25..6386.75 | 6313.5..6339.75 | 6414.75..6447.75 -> -1.2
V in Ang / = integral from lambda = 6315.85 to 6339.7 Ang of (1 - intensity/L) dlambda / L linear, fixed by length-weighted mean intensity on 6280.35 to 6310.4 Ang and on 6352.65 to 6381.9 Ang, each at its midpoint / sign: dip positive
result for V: 0.9 Ang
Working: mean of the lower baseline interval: 1.46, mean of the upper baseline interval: 1.52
